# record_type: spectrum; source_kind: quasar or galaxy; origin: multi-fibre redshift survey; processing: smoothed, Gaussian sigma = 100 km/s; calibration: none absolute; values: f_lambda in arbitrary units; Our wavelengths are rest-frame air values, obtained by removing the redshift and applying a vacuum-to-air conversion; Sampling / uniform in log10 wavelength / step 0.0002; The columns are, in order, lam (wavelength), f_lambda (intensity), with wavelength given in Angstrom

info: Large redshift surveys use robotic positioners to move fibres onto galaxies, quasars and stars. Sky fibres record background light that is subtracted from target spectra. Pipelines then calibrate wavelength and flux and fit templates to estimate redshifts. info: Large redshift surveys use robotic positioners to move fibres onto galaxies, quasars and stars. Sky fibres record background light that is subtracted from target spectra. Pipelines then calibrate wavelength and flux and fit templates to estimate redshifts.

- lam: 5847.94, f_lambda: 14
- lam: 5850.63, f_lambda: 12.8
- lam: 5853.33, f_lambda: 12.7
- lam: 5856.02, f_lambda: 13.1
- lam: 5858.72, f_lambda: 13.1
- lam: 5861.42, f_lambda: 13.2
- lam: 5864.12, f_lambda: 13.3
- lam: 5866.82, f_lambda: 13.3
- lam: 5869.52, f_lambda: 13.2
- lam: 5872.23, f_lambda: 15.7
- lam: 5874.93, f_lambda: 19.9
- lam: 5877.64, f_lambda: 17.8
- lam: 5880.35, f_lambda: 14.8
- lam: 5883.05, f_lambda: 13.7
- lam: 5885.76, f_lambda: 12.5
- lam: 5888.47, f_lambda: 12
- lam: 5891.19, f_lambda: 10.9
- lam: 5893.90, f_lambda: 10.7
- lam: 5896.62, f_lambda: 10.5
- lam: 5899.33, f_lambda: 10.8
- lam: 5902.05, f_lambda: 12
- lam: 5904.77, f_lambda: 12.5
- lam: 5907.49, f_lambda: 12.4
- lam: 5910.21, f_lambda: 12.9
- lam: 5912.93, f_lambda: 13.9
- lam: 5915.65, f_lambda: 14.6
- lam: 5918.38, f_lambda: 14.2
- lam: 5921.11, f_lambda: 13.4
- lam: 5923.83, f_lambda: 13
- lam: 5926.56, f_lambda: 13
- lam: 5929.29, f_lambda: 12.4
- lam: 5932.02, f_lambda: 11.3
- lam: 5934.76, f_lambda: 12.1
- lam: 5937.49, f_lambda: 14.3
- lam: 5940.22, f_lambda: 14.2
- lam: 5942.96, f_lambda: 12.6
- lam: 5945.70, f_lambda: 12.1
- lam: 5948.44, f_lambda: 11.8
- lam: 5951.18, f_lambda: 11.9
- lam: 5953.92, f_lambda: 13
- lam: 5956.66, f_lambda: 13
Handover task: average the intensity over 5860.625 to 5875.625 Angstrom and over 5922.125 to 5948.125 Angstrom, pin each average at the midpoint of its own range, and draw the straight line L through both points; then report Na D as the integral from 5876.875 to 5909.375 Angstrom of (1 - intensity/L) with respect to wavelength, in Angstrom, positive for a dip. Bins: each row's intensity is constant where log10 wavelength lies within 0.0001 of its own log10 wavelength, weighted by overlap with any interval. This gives 3.4 Angstrom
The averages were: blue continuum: 14.6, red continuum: 12.7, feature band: 12.5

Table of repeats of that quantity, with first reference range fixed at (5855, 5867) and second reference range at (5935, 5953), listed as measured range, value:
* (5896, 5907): 1.2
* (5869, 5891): -2.9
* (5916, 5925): -0.5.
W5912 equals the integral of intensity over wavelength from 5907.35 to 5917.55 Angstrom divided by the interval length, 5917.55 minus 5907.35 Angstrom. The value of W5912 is 13.6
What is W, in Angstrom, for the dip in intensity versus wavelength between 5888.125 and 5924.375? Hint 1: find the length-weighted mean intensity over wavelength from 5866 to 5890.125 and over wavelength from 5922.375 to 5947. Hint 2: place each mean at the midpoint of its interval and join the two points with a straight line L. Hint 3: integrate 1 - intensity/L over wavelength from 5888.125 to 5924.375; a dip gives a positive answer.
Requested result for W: 3.5 Angstrom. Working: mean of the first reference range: 14.7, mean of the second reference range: 12.8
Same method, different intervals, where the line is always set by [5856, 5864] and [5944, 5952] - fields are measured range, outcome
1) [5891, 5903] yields 1.6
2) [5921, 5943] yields -1.3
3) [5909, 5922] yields -1.5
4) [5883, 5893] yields 0.6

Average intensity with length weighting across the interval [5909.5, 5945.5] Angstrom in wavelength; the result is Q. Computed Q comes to 13.2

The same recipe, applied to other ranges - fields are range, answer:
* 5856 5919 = 13.4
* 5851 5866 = 13.1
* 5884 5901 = 11.3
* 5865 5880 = 15.8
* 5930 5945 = 12.8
